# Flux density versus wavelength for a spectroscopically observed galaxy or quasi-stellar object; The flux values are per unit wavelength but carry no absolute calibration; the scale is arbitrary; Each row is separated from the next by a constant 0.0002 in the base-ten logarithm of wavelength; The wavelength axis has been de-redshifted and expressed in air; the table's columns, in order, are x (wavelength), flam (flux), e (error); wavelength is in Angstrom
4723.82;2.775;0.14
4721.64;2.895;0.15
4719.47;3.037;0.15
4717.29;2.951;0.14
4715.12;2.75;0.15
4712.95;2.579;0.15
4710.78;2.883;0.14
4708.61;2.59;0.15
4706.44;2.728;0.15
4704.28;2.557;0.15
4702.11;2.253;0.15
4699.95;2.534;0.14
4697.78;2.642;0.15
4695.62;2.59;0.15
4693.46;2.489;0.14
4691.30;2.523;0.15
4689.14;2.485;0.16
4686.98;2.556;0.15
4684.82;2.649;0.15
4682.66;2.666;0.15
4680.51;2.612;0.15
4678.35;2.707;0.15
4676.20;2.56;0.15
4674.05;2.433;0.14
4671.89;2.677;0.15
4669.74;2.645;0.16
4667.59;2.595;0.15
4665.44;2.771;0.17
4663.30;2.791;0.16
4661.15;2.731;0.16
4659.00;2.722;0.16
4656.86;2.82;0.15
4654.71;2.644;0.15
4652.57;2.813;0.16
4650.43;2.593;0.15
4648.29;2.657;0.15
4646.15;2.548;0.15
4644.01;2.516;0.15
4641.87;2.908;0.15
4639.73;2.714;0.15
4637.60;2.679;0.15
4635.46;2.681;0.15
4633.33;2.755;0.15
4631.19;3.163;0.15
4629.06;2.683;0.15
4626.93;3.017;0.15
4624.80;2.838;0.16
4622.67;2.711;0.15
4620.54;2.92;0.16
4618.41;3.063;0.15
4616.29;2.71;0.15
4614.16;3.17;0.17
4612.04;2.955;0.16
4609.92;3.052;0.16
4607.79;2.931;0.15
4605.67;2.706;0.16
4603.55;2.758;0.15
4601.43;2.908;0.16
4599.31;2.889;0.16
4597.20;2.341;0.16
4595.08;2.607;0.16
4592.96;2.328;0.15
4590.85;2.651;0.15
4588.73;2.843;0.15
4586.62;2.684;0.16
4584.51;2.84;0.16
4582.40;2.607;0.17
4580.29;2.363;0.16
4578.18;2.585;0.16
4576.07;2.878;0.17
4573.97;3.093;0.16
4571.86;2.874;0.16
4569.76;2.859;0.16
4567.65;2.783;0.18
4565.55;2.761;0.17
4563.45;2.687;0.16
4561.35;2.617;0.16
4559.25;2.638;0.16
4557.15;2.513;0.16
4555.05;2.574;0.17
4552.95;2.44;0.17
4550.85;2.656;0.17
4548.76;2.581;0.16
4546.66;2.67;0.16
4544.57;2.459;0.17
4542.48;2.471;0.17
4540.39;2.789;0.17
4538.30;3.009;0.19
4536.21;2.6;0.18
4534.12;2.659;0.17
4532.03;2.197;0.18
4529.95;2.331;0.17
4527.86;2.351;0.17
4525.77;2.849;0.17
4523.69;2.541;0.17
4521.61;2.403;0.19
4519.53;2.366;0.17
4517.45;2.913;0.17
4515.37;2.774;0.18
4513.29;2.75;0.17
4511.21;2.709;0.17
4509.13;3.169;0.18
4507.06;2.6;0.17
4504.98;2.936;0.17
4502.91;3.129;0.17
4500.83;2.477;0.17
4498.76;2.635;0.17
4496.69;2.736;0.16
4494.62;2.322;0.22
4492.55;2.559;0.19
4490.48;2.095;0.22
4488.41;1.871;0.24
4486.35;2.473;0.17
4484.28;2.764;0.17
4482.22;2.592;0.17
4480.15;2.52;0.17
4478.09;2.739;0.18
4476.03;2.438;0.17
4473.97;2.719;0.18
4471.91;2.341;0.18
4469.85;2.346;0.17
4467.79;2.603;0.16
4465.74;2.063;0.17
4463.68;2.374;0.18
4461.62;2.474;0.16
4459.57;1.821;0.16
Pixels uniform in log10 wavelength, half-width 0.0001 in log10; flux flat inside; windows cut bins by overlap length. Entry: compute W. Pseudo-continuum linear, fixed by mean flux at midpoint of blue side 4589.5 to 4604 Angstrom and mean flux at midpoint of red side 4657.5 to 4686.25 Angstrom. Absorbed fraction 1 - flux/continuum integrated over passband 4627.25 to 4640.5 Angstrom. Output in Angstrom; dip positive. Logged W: -0.7 Angstrom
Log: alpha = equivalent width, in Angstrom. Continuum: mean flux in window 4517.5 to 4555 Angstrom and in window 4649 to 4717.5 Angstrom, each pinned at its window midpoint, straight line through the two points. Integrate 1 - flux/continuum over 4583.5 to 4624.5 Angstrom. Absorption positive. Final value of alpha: -3.1 Angstrom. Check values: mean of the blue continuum 2.56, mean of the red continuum 2.64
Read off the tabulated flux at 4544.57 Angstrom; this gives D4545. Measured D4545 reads 2.459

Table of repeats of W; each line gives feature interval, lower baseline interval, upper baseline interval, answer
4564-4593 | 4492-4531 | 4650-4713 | -0.98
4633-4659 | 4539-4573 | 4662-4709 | -0.81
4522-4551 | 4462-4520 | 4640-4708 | 0.11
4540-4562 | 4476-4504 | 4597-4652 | 0.67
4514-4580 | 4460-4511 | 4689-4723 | -1.79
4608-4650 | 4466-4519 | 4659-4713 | -3.51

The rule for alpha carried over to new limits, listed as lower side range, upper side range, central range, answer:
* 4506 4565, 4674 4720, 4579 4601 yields 0.0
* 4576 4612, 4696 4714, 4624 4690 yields -1.3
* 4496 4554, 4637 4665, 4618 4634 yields -1.2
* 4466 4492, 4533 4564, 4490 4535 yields -1.6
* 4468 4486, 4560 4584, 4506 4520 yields -0.8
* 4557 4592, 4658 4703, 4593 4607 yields 0.1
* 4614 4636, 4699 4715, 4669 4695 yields 1.0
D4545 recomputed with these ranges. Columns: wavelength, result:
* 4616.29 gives 2.71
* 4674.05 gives 2.433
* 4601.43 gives 2.908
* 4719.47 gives 3.037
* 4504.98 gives 2.936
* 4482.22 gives 2.592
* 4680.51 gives 2.612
